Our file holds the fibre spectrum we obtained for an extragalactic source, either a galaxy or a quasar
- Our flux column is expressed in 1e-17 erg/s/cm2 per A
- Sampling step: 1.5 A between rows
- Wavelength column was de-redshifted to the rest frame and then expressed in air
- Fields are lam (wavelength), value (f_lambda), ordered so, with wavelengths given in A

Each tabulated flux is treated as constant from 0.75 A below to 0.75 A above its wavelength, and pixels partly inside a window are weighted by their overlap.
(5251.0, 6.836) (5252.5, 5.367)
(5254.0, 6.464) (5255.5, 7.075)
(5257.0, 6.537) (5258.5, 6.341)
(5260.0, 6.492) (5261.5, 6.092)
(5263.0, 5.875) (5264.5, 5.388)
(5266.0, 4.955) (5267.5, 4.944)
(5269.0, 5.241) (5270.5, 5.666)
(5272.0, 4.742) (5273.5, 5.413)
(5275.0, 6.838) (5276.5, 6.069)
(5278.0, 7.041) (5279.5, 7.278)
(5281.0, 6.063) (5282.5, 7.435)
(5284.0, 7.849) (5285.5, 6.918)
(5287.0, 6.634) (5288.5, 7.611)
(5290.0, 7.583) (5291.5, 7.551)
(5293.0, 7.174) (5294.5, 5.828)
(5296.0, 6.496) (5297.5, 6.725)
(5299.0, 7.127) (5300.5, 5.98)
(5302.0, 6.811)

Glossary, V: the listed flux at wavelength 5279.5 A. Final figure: 7.278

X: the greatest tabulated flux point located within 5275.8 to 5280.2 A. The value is 7.278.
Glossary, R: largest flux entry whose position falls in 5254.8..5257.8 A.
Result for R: 7.075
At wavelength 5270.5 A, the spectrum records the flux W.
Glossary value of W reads 5.666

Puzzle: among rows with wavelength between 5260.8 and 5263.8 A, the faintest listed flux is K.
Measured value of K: 5.875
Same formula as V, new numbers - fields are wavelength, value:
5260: 6.492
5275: 6.838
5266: 4.955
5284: 7.849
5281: 6.063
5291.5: 7.551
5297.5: 6.725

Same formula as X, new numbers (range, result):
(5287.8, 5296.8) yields 7.611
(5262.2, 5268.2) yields 5.875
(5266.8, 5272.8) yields 5.666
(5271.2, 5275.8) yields 6.838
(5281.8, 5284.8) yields 7.849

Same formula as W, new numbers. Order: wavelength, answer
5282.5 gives 7.435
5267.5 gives 4.944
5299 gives 7.127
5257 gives 6.537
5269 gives 5.241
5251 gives 6.836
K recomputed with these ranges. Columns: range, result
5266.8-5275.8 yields 4.742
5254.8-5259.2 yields 6.341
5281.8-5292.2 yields 6.634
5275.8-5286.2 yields 6.063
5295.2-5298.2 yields 6.496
